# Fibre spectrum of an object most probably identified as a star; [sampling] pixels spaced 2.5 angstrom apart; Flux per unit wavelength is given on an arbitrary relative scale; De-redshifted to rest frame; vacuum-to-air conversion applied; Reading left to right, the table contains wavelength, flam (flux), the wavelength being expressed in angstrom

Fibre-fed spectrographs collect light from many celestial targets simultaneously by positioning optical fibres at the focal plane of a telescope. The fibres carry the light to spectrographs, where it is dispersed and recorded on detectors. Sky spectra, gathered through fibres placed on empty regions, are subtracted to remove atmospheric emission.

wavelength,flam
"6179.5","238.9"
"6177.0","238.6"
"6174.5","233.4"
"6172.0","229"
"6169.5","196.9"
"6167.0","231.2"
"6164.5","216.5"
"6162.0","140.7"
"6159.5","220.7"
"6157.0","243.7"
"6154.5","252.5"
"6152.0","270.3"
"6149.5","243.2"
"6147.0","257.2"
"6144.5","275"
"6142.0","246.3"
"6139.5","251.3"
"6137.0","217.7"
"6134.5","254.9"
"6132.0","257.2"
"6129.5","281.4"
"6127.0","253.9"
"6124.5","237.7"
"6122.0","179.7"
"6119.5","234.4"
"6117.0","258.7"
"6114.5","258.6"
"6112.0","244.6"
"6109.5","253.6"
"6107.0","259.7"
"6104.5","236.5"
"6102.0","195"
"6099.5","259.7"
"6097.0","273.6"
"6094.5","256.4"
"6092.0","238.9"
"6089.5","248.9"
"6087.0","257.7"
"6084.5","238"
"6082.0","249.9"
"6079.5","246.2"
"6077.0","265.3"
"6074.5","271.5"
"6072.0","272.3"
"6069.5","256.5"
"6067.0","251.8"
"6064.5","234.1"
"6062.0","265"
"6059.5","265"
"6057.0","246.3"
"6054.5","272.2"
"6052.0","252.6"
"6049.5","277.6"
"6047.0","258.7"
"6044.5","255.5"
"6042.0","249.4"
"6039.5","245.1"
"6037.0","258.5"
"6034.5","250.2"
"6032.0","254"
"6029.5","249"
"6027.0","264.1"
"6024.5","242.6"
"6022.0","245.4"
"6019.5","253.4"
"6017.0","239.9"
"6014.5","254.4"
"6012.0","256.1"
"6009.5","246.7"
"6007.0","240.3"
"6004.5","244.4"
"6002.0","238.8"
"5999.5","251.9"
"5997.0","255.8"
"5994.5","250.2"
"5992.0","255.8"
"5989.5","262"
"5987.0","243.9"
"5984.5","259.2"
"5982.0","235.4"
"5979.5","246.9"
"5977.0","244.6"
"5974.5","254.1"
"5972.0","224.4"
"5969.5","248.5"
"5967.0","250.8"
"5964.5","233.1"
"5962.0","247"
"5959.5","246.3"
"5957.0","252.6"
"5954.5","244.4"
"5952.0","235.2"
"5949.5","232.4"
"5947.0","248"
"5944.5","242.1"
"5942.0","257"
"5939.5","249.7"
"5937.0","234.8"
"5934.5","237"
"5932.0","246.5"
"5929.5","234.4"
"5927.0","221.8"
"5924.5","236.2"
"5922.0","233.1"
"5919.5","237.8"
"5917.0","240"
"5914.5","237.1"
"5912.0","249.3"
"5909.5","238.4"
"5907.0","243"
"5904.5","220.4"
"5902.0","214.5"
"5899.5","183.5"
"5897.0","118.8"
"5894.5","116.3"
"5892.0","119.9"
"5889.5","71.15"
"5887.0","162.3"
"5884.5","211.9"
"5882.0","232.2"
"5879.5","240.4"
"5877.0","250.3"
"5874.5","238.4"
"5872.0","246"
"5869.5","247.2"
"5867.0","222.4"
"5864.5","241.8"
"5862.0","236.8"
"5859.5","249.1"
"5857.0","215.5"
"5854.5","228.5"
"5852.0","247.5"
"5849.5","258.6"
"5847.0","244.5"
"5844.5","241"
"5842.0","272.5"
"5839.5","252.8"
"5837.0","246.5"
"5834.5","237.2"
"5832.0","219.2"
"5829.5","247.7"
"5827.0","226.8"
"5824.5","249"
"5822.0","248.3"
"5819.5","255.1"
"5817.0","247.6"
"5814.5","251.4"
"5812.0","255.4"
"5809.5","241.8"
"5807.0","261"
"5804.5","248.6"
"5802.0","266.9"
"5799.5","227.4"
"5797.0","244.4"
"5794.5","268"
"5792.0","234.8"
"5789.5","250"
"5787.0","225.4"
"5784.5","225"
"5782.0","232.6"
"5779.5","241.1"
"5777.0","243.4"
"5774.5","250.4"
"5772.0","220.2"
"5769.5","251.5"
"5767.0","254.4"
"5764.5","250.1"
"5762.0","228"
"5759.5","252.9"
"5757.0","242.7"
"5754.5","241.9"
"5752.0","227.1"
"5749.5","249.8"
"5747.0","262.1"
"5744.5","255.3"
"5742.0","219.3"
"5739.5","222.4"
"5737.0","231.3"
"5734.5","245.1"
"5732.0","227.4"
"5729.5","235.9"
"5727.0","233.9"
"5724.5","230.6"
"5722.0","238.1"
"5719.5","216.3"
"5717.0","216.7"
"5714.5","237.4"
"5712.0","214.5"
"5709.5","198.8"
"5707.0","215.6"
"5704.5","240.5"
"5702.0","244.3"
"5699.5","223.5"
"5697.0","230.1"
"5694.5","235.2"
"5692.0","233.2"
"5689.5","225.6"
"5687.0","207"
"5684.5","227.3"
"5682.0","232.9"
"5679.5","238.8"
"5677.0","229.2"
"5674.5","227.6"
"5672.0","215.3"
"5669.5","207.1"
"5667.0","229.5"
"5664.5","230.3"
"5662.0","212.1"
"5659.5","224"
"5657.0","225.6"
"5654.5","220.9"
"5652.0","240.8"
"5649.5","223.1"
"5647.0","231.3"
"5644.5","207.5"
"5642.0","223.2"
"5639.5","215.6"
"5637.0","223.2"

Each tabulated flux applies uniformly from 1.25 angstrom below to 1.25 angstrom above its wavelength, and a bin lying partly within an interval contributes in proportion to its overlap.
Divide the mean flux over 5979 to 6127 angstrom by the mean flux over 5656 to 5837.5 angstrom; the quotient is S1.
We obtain 1.1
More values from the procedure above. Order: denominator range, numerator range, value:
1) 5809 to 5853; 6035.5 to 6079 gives 1.05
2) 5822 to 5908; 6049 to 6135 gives 1.14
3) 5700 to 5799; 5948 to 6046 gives 1.05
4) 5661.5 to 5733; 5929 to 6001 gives 1.09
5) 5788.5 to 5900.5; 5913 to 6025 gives 1.07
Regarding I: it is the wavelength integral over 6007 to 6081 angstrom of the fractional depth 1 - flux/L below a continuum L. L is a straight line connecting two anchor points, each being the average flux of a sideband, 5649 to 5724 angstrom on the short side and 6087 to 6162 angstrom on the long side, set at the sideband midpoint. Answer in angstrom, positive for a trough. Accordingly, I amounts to -4.03 angstrom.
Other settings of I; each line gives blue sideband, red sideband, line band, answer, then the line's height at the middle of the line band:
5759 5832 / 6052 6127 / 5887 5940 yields 8.45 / 246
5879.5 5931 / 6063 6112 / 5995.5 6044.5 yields -3.55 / 233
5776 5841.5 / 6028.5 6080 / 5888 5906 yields 7.11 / 249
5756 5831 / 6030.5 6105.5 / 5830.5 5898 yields 7.93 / 247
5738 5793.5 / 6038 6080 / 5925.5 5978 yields 1.98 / 252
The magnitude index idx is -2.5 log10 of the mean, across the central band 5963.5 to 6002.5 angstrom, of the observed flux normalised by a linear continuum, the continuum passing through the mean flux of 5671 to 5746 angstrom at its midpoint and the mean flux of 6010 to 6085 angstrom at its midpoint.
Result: 0.01 mag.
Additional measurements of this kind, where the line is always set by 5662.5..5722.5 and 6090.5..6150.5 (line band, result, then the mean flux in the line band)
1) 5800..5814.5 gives -0.099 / 253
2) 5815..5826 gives -0.080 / 250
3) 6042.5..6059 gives -0.072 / 260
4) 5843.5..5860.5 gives -0.033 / 241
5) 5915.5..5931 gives 0.013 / 234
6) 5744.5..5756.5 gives -0.082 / 246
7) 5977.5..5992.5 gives -0.044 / 250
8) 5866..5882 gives -0.027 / 240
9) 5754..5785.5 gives -0.055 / 241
